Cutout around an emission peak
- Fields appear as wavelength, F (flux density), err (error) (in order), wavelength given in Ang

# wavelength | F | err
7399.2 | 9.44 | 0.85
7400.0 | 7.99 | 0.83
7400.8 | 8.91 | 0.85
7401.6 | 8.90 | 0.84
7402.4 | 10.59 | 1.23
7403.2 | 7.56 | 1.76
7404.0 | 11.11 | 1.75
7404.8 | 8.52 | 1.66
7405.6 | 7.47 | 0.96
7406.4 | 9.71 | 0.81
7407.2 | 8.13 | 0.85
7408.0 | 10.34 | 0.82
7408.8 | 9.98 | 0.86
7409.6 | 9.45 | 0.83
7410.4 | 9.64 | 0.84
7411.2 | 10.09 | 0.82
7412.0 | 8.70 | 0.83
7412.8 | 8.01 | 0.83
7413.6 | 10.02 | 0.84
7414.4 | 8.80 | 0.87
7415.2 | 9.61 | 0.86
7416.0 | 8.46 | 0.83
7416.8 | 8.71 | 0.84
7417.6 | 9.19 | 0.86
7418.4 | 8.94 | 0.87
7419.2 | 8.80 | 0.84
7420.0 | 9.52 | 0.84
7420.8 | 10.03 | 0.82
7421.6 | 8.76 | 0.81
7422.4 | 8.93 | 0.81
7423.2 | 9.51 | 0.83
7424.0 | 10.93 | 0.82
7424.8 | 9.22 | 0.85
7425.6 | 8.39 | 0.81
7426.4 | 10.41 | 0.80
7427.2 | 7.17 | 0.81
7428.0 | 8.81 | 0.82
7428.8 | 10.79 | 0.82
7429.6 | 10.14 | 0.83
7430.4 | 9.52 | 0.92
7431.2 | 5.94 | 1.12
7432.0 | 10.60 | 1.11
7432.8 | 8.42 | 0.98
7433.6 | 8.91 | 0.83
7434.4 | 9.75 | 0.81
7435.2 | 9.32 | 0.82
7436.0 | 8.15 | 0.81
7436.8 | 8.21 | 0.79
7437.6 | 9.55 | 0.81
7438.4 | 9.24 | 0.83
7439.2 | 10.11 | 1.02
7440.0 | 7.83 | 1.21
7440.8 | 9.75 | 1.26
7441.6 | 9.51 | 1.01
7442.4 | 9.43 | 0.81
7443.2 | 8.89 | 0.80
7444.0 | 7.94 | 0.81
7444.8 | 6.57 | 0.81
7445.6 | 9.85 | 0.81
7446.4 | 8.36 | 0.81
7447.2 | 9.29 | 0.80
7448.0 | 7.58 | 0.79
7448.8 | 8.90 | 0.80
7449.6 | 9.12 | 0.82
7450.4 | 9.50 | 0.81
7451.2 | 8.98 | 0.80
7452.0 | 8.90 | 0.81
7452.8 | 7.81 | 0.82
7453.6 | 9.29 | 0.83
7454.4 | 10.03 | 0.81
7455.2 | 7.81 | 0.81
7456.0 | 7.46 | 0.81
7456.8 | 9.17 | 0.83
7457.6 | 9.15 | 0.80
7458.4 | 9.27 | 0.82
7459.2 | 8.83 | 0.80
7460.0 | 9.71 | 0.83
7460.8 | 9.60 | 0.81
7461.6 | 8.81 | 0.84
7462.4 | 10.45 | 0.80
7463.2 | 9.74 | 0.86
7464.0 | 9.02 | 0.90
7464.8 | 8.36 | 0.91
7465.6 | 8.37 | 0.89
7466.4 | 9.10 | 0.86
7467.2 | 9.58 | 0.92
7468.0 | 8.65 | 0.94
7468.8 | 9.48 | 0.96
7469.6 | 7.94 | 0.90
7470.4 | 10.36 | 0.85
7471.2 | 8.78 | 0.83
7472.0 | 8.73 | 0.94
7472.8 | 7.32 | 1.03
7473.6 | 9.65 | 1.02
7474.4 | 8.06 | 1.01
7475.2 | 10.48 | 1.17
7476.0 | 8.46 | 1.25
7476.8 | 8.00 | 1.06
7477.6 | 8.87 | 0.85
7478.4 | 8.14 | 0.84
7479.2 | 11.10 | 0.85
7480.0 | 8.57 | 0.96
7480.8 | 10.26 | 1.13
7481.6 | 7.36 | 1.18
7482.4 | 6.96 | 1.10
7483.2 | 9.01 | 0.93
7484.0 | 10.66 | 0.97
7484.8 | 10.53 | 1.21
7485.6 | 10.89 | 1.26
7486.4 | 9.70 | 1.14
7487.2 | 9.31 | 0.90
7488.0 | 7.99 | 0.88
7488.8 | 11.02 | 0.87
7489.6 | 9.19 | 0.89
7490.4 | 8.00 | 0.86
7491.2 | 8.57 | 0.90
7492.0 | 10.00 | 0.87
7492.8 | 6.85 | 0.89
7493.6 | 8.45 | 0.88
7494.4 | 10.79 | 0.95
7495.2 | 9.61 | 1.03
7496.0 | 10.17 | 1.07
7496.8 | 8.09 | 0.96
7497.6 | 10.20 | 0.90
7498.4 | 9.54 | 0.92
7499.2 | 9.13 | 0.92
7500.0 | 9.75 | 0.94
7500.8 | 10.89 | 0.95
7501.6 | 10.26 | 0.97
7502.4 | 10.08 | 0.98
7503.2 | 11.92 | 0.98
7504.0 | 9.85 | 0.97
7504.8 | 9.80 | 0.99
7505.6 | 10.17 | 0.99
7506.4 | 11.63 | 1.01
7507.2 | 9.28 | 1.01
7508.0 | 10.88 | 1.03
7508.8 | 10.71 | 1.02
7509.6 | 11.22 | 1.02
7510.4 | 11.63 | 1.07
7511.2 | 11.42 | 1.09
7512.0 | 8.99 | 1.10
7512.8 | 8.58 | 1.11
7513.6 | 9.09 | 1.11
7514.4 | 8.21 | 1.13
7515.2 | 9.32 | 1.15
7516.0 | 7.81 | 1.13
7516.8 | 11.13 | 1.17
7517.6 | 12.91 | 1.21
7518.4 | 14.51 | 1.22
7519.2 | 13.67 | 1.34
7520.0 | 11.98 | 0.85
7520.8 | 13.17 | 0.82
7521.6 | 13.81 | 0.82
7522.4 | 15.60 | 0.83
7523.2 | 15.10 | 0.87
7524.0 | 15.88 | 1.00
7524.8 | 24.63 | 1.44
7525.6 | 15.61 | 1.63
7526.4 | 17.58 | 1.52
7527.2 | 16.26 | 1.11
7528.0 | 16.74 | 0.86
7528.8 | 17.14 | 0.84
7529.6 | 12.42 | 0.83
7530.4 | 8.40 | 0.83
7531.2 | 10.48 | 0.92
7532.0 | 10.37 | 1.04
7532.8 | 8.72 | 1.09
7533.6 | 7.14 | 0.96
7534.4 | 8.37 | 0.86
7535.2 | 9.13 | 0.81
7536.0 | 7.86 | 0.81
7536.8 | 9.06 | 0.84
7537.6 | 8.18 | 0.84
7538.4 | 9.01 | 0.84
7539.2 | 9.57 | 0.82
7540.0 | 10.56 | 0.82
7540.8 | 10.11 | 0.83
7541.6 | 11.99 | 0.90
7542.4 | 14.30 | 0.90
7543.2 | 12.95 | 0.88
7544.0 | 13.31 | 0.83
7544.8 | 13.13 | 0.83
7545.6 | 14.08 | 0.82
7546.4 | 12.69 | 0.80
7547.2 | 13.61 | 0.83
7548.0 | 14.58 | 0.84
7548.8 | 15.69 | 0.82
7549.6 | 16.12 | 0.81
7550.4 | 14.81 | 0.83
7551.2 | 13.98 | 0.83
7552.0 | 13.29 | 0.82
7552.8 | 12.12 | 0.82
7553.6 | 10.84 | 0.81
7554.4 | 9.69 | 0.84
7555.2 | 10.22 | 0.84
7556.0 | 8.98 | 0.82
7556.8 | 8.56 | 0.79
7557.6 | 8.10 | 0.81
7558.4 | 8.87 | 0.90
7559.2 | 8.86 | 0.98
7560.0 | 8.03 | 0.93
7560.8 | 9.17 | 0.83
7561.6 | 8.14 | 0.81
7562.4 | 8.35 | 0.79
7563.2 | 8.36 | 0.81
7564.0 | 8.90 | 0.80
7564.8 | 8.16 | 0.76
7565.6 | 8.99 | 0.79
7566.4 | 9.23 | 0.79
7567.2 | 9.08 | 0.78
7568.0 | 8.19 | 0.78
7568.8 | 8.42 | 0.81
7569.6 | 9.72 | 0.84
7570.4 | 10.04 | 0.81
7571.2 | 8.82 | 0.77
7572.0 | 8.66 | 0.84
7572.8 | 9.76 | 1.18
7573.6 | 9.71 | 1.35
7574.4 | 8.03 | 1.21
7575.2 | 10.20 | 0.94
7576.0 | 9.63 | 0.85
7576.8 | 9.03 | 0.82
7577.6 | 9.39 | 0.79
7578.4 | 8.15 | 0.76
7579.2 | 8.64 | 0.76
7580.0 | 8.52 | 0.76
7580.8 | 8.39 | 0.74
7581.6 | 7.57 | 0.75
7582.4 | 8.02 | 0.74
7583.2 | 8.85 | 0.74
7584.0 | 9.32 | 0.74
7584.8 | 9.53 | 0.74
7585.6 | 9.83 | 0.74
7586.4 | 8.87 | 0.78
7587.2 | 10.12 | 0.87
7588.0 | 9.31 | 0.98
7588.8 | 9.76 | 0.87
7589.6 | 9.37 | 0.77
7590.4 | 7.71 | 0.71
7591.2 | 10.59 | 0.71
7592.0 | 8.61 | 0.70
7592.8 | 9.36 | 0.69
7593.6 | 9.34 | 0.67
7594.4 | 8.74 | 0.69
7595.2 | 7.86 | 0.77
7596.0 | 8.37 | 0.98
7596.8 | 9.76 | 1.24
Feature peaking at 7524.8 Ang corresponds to Halpha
